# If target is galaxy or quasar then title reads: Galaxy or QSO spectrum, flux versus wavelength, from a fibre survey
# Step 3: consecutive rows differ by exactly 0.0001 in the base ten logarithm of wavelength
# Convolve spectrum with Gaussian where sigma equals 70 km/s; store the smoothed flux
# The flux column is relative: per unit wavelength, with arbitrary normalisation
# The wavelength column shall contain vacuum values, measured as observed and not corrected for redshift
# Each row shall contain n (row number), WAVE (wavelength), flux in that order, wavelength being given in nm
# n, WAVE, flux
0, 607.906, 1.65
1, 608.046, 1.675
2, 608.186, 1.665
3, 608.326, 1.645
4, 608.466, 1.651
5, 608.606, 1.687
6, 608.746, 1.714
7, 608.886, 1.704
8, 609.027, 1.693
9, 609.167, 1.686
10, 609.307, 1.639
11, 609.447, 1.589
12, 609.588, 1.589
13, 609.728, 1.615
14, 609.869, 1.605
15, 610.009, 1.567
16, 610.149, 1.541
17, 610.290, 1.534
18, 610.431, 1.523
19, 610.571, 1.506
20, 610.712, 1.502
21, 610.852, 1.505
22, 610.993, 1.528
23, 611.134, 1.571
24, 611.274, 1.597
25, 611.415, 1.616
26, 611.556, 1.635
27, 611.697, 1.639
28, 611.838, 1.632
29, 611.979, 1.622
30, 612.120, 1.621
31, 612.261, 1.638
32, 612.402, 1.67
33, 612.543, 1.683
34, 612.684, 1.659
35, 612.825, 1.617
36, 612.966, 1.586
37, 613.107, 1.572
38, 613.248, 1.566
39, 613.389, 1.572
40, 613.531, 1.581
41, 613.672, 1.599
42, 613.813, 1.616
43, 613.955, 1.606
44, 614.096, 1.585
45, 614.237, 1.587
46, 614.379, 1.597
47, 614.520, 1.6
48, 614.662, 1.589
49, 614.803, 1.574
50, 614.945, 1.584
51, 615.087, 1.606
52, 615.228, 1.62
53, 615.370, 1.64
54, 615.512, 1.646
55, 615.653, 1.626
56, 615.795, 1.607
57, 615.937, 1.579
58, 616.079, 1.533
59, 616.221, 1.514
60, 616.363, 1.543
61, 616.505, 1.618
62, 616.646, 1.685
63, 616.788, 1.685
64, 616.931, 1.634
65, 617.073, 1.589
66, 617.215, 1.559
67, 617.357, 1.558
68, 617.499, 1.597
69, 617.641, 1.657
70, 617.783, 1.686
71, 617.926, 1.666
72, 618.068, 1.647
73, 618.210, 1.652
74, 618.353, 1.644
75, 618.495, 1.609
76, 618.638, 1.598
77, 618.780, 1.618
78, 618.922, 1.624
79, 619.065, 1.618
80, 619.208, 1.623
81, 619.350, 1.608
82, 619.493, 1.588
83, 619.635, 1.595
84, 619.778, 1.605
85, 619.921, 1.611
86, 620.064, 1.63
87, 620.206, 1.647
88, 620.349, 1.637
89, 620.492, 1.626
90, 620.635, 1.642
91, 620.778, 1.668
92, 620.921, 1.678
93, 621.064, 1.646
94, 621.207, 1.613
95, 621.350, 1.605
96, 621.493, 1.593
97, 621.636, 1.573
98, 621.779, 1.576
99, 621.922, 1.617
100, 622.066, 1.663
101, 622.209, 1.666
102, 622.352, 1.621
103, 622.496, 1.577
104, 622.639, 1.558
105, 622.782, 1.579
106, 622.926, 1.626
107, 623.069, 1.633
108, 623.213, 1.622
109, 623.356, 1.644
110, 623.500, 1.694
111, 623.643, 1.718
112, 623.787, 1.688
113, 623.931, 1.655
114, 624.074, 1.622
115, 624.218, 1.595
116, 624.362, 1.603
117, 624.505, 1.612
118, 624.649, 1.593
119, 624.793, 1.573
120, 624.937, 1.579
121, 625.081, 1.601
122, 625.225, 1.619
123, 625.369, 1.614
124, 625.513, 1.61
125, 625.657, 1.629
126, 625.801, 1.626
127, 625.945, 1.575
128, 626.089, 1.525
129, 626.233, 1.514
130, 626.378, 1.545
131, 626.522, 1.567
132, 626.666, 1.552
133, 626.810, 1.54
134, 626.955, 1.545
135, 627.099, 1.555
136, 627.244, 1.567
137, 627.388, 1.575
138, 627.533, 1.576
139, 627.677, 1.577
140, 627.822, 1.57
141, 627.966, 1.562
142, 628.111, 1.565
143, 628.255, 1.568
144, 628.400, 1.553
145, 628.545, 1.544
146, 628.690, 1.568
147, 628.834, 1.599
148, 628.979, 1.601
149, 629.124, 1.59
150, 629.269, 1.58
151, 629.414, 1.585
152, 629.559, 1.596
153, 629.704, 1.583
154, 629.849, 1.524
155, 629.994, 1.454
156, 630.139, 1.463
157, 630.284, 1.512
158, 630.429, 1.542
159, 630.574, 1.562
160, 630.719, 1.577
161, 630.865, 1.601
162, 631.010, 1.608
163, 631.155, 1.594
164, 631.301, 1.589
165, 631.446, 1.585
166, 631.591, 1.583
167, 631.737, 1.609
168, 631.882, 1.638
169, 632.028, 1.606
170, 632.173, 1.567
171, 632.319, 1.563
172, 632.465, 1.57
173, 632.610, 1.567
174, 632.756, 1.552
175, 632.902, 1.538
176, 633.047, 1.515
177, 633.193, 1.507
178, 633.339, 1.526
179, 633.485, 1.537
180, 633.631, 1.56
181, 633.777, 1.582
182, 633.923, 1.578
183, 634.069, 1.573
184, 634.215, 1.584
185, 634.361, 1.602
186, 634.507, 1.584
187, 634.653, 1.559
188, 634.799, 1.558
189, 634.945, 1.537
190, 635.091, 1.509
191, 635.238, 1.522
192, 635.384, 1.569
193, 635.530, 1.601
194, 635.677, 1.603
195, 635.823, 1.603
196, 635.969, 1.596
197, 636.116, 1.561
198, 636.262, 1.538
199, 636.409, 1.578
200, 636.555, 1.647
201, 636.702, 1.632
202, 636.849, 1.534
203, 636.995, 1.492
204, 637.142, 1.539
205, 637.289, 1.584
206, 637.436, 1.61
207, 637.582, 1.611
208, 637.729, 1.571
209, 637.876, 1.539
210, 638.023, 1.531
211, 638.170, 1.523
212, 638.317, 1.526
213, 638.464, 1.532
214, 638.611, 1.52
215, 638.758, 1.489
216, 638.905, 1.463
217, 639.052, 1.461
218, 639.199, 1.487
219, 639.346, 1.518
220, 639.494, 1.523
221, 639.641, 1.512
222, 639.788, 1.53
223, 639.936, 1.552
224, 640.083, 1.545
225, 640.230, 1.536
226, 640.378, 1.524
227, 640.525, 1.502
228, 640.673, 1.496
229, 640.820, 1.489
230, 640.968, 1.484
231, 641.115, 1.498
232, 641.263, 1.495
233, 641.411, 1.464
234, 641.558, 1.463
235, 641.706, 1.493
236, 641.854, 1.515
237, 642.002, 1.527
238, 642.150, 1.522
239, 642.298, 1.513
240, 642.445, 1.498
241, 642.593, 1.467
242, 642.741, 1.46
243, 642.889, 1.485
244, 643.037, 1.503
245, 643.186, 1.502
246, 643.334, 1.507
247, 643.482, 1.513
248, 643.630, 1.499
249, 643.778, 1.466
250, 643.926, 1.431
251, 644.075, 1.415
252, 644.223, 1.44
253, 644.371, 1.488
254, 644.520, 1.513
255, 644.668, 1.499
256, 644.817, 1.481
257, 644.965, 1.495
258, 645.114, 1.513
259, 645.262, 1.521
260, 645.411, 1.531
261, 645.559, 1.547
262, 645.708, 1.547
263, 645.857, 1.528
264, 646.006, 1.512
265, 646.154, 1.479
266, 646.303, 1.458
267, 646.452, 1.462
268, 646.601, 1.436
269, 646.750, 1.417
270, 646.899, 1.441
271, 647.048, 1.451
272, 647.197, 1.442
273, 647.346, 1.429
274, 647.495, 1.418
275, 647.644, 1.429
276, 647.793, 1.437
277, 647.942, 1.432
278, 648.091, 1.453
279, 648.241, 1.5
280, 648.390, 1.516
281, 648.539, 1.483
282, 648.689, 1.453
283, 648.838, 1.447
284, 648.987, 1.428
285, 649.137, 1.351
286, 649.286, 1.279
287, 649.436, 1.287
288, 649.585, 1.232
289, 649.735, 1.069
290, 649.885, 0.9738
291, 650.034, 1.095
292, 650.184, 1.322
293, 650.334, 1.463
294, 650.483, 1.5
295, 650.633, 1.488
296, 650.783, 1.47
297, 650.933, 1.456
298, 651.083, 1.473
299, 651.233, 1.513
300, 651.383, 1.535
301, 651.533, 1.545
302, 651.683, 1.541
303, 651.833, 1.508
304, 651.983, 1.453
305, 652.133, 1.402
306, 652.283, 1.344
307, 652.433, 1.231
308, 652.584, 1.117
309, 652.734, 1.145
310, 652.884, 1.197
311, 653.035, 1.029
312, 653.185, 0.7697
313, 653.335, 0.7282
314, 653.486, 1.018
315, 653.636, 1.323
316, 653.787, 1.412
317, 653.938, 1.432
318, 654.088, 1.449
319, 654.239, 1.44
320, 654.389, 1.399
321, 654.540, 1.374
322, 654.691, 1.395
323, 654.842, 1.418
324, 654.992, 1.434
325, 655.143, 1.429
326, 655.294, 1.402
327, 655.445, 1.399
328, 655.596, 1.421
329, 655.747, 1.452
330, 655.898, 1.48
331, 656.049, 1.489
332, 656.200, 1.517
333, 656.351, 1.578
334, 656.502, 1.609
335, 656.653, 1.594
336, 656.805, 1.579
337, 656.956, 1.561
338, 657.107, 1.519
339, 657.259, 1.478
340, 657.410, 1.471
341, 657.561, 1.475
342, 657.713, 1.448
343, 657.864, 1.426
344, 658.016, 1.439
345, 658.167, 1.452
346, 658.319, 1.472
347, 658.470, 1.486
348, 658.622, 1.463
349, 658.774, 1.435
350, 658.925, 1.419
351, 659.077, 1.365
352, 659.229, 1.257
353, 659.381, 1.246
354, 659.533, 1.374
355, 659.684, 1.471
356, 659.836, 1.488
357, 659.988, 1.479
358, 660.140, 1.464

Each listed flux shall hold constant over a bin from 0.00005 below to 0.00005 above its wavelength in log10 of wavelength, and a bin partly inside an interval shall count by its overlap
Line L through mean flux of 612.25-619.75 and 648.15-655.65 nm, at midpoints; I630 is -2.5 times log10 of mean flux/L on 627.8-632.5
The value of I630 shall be -0.05 mag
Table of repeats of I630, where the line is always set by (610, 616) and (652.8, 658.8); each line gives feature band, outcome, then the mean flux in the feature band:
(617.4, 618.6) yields -0.047 mag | 1.64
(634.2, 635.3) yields -0.044 mag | 1.56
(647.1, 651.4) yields 0.028 mag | 1.39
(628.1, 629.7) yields -0.040 mag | 1.58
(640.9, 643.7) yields -0.027 mag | 1.5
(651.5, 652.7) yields 0.027 mag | 1.38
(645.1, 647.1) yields -0.035 mag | 1.49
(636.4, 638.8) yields -0.054 mag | 1.56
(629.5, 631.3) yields -0.027 mag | 1.55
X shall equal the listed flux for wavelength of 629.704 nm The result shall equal 1.583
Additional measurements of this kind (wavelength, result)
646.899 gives 1.441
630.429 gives 1.542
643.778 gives 1.466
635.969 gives 1.596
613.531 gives 1.581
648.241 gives 1.5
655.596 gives 1.421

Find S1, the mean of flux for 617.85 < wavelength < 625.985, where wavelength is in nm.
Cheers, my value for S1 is 1.62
